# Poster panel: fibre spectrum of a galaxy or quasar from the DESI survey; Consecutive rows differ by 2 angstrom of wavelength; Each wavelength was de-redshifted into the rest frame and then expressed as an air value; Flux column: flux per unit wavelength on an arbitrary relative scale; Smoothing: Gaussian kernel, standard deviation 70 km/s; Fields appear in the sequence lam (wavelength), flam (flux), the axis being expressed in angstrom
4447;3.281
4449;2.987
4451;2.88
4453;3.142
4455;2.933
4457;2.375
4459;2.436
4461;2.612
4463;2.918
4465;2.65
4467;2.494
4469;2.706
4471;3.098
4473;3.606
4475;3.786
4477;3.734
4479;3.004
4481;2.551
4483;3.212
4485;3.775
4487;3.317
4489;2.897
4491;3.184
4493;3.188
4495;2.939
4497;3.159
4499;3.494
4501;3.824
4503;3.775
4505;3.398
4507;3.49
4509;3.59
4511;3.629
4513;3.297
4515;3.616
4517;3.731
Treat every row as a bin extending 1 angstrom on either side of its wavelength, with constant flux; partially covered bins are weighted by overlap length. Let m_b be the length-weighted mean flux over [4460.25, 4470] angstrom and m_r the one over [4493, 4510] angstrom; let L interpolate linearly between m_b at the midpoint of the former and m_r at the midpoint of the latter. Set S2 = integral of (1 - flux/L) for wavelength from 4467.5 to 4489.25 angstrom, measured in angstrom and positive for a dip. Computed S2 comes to -2.1 angstrom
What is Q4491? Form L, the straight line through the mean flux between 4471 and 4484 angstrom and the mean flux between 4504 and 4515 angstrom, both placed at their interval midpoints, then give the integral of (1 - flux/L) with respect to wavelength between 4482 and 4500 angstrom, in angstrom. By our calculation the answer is 0.74 angstrom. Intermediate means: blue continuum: 3.3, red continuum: 3.49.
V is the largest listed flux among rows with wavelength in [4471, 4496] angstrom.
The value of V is 3.786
